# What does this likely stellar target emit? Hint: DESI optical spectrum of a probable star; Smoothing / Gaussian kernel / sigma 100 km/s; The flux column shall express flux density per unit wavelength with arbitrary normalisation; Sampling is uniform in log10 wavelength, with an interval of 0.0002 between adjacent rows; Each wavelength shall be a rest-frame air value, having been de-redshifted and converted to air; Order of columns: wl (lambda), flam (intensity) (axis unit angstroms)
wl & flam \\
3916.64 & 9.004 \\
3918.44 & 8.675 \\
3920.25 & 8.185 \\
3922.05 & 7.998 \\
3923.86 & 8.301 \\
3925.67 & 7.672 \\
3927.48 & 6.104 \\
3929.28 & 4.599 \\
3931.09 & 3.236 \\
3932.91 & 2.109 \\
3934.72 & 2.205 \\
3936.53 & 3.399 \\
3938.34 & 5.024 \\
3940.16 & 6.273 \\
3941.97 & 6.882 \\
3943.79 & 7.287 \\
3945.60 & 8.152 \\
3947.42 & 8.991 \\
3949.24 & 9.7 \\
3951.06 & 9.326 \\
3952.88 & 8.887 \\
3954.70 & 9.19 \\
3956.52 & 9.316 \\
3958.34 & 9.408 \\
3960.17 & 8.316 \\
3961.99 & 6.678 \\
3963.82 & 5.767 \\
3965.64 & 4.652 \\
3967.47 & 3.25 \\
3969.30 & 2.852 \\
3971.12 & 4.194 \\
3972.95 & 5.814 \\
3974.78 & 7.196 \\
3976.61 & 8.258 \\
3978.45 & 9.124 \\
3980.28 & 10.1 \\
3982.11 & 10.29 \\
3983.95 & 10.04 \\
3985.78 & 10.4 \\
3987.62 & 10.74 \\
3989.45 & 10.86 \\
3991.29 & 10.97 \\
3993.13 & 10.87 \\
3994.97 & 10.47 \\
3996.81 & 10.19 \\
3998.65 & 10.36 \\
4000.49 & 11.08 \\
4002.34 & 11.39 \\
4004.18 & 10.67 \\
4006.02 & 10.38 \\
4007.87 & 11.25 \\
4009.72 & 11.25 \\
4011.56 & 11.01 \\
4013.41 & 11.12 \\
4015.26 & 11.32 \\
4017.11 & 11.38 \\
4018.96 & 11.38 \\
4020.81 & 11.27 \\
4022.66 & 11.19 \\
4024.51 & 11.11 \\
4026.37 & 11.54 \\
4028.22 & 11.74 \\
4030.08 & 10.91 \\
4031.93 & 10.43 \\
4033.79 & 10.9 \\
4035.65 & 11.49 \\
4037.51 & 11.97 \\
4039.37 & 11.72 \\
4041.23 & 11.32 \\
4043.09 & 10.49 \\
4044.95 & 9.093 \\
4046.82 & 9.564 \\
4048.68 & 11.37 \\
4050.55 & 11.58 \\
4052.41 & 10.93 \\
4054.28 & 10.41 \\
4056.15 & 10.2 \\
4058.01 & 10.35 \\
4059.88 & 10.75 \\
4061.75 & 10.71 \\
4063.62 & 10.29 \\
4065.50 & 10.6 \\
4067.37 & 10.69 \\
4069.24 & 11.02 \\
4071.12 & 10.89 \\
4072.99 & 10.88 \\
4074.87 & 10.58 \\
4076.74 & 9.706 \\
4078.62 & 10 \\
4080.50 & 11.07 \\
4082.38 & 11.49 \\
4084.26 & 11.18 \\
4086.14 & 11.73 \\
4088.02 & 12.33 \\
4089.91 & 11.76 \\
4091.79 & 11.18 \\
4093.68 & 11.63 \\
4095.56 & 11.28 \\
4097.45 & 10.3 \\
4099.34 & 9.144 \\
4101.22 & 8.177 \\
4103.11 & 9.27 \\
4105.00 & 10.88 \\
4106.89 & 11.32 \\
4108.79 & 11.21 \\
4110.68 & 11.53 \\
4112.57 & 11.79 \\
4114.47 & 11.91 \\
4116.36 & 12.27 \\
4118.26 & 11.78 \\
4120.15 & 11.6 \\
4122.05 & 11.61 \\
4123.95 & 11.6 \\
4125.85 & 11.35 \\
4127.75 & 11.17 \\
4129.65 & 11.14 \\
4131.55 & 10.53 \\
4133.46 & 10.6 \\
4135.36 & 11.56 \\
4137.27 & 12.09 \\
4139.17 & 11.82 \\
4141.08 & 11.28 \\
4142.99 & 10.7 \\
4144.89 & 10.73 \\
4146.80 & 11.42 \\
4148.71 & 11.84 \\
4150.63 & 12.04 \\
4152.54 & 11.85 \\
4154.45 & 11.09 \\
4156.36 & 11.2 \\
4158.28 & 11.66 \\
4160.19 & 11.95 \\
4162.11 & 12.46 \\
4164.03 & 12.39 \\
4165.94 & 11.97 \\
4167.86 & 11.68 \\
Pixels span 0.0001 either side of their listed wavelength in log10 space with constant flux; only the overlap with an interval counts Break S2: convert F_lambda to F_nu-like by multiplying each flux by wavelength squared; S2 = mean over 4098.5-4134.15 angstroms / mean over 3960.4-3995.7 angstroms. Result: 1.47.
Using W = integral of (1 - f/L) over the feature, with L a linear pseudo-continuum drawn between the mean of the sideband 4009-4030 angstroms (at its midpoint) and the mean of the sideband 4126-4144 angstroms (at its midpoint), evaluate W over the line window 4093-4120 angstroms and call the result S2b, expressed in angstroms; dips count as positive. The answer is 0.8 angstroms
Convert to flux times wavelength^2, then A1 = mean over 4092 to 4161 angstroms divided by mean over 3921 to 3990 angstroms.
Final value 1.70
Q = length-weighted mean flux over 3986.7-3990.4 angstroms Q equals 10.8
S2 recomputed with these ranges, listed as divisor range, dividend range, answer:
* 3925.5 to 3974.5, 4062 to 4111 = 1.84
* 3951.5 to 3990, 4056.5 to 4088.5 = 1.45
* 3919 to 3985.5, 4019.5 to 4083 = 1.63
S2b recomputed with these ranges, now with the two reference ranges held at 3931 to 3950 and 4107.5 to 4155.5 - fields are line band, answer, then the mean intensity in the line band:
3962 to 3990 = -2.24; 7.5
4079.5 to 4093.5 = -1.93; 11.5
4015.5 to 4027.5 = -4.54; 11.3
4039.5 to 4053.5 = -2.70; 10.7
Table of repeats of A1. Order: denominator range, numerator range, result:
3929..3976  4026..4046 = 1.83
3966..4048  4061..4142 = 1.15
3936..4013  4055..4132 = 1.34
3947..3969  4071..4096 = 1.56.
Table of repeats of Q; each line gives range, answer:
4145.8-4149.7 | 11.6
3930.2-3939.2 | 3.18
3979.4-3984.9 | 10.2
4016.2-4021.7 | 11.3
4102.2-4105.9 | 10.1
